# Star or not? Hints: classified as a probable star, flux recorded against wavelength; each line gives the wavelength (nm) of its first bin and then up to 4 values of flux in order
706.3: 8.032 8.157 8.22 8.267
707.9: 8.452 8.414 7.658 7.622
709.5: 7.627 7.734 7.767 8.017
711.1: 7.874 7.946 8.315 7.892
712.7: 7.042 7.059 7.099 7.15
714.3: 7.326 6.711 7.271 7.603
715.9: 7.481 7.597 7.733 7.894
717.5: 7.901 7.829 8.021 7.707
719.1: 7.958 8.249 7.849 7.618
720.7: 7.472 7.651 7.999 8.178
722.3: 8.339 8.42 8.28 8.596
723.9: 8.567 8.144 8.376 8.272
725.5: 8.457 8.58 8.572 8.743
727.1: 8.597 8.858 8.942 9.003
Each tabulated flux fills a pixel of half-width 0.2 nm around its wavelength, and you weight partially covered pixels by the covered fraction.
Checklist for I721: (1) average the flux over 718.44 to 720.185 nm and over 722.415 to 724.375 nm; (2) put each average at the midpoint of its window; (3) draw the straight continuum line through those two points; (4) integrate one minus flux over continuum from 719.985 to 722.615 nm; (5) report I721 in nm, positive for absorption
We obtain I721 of 0.09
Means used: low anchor 7.93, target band 7.9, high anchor 8.42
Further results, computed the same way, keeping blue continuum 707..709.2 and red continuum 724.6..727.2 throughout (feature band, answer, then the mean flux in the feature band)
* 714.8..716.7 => 0.19 nm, 7.47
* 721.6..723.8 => 0.02 nm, 8.36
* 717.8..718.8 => 0.06 nm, 7.87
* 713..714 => 0.14 nm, 7.1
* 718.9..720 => 0.04 nm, 8.03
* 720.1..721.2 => 0.11 nm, 7.57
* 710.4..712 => 0.04 nm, 8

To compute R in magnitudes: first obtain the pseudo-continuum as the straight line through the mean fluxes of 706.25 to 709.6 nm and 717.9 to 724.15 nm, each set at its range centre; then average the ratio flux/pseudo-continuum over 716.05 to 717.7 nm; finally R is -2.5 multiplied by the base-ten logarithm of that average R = 0.039 mag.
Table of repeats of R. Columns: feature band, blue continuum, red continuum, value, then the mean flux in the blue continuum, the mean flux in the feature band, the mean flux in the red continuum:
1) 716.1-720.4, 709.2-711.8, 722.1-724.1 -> 0.05 mag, 7.84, 7.86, 8.44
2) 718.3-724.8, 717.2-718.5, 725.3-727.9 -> 0.02 mag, 7.92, 8.08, 8.66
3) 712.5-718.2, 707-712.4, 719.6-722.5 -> 0.07 mag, 7.98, 7.42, 7.89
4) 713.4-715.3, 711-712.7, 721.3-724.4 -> 0.13 mag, 7.9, 7.11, 8.32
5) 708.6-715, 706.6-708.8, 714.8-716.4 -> 0.04 mag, 8.22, 7.55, 7.43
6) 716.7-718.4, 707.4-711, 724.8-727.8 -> 0.05 mag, 7.94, 7.88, 8.59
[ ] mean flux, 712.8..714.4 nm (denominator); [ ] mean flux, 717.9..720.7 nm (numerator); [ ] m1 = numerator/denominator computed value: 1.10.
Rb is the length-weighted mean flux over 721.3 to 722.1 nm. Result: 8.09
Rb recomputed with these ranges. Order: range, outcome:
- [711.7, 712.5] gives 8.1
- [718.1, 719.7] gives 7.98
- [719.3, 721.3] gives 7.77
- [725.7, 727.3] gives 8.62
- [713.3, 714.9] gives 7.07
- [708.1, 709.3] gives 7.9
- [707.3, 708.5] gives 8.38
